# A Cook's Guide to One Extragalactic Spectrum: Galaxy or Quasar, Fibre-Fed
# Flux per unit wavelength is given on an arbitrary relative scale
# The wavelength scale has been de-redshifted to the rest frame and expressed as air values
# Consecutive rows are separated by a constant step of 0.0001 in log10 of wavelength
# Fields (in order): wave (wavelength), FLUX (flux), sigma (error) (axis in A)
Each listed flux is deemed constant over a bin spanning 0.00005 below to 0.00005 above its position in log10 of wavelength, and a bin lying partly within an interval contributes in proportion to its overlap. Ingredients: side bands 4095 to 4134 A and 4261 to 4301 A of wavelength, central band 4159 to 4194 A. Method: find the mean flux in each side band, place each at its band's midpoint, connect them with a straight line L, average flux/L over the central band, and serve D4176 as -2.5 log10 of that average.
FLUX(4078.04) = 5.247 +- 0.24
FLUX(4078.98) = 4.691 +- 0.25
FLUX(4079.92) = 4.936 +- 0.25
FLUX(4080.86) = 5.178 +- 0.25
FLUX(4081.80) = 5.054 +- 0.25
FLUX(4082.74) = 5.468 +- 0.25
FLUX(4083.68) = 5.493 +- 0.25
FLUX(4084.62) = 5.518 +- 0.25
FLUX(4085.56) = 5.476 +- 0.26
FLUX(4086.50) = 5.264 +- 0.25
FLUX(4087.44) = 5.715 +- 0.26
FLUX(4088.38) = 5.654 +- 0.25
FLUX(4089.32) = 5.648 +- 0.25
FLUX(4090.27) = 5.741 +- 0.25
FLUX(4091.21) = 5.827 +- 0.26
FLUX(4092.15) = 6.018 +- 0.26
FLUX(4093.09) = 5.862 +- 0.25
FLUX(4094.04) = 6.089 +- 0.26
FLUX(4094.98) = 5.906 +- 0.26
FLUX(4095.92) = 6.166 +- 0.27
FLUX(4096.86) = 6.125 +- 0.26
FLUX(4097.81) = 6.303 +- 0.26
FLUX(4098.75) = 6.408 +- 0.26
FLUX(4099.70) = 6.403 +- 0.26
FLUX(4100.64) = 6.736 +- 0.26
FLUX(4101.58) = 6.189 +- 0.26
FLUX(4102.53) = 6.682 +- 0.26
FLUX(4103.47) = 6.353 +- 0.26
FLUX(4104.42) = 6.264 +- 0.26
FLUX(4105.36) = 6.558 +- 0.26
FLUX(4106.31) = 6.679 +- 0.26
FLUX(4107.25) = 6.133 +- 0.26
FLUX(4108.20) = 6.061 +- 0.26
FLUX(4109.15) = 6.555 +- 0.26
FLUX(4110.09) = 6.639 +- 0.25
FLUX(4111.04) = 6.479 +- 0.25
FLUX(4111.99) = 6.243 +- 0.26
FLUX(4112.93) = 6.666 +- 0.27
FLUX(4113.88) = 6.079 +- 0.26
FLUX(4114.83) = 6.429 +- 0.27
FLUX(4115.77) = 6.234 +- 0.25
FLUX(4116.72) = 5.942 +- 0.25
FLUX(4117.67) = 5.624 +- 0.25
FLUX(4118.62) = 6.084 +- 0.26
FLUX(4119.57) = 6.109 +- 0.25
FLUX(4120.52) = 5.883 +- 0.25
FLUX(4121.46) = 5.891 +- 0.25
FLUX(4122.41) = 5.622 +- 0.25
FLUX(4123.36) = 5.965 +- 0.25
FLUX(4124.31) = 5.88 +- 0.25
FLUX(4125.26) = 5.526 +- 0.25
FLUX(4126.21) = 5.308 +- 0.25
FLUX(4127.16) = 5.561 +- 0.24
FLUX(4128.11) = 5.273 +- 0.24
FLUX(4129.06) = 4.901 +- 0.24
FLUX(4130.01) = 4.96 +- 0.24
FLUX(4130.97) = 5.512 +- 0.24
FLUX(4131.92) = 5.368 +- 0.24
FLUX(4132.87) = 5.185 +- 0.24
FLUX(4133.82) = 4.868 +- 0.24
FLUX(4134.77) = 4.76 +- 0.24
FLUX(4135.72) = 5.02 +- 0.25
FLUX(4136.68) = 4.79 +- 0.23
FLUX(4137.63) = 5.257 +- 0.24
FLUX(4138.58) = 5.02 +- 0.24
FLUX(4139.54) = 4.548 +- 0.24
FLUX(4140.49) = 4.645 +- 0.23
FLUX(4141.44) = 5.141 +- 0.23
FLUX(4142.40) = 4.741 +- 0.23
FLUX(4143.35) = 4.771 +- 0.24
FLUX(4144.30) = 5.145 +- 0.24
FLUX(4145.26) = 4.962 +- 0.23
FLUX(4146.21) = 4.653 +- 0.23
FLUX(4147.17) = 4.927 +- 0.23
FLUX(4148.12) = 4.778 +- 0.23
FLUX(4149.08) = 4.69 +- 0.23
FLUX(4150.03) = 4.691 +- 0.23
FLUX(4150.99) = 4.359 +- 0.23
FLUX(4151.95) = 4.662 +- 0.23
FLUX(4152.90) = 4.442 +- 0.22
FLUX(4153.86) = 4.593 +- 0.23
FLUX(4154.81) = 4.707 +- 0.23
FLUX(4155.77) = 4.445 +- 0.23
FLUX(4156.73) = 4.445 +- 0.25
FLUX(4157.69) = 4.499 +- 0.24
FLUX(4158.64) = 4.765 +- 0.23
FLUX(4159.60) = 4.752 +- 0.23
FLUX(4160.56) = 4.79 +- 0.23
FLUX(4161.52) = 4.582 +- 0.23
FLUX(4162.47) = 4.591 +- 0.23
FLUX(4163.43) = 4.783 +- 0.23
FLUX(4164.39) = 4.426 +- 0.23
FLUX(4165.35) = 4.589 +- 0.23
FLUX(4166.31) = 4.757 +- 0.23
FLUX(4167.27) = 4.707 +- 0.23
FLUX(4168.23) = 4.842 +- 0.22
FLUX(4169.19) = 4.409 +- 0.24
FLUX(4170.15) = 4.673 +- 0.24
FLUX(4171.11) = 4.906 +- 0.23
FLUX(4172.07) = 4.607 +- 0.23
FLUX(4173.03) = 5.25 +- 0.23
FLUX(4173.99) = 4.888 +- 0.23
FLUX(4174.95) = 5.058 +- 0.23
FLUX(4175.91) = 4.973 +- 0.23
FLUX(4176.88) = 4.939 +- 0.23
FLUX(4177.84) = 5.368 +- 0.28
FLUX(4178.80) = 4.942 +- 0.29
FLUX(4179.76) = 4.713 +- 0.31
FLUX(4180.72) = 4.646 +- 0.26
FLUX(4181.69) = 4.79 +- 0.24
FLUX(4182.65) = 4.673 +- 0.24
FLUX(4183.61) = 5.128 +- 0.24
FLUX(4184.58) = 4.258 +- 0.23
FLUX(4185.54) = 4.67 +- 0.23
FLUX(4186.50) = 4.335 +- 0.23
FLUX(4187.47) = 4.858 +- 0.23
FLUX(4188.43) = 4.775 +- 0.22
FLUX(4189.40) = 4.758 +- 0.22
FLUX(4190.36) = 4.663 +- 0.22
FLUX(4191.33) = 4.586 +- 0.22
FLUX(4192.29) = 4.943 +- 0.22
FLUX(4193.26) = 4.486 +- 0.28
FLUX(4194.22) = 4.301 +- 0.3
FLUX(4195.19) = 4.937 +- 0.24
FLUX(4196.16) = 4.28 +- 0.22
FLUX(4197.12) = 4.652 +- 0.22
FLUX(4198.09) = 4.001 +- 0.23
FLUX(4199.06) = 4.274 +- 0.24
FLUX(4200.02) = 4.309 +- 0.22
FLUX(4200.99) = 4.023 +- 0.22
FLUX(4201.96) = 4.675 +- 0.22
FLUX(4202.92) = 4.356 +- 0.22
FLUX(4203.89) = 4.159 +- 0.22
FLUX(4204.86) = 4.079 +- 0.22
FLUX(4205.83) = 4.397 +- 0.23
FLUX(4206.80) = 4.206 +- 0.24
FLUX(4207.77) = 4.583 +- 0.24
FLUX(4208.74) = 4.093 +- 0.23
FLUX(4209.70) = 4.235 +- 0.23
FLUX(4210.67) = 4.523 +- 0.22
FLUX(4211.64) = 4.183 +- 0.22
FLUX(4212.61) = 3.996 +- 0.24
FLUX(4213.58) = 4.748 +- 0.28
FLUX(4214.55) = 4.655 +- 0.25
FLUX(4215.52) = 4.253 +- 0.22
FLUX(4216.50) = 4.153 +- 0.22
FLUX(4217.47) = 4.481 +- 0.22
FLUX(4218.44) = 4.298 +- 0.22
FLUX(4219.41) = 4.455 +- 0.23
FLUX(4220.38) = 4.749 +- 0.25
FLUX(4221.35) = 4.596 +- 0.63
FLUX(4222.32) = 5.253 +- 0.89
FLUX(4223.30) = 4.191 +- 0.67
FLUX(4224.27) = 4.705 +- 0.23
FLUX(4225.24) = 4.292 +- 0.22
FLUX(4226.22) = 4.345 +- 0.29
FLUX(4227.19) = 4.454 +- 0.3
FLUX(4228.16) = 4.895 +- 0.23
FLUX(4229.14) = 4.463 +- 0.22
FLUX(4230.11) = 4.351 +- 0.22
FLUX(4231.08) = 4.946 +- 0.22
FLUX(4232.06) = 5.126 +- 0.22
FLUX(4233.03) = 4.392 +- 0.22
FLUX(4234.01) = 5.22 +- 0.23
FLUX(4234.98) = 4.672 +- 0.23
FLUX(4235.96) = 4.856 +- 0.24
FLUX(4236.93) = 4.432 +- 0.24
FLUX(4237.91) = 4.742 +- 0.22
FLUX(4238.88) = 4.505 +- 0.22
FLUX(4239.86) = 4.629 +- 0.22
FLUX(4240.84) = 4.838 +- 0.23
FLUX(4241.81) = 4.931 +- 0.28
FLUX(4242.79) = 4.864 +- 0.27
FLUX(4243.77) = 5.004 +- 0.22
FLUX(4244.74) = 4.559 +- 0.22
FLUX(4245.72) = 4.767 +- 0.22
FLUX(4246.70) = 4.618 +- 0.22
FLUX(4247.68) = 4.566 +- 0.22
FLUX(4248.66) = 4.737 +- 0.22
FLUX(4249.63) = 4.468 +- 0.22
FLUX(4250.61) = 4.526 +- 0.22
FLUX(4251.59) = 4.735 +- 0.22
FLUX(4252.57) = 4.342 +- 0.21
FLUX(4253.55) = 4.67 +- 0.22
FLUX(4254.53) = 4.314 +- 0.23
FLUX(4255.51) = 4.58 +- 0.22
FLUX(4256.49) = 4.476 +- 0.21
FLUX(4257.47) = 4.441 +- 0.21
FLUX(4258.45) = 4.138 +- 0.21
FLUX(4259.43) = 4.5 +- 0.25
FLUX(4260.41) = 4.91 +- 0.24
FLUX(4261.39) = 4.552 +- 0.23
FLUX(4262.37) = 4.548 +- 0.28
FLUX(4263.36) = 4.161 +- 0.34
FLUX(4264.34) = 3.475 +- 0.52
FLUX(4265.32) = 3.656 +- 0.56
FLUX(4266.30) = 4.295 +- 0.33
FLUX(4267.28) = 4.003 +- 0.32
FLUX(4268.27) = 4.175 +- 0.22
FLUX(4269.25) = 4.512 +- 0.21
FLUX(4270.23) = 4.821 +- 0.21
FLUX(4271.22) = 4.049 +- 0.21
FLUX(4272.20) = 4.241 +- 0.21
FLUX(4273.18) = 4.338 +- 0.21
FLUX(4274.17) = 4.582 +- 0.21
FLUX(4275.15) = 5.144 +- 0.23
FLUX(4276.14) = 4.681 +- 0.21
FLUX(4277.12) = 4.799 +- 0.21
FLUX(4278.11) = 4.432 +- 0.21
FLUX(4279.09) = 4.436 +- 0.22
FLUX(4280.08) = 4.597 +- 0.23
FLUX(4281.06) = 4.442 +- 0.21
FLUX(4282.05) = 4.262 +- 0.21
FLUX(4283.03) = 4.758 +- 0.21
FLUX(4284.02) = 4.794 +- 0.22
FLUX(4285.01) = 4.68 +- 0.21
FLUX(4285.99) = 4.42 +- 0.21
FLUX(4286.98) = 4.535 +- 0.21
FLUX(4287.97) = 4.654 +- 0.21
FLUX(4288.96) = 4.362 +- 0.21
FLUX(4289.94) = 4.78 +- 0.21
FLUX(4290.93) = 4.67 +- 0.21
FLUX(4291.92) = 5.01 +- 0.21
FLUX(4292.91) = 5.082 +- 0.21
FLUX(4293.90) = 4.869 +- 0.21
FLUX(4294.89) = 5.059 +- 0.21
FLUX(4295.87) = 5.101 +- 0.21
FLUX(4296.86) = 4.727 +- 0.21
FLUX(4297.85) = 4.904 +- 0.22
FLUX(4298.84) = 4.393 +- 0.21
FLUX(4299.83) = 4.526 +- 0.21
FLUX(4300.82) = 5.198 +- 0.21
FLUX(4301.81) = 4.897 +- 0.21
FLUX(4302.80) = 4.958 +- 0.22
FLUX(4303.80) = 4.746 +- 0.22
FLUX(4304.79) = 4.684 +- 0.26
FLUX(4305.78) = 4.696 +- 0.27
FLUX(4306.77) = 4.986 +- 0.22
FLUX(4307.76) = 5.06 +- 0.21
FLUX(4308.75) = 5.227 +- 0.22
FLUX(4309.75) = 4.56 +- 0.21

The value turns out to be 0.151 mag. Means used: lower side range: 6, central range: 4.75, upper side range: 4.55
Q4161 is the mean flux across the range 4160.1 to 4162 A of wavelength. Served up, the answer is 4.7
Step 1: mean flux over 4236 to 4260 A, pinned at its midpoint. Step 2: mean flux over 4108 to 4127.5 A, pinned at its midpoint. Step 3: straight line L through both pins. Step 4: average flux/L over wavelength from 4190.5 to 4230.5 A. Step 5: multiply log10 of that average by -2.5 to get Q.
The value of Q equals 0.13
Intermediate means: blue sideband 6.04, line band 4.43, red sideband 4.61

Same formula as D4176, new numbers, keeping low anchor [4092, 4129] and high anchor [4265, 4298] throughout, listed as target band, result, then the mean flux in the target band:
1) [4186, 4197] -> 0.16 mag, 4.63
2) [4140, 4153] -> 0.21 mag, 4.77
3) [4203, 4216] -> 0.21 mag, 4.32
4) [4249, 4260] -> 0.08 mag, 4.48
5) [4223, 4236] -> 0.09 mag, 4.64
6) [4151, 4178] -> 0.19 mag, 4.72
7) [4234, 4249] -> 0.05 mag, 4.73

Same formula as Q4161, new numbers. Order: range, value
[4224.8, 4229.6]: 4.49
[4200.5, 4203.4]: 4.35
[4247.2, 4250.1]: 4.6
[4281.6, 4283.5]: 4.53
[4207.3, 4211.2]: 4.36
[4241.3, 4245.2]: 4.85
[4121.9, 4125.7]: 5.75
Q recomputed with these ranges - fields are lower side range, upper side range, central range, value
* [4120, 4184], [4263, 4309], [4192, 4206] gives 0.10 mag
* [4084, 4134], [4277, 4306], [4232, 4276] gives 0.10 mag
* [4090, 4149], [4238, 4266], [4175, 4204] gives 0.10 mag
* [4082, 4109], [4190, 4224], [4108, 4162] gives 0.04 mag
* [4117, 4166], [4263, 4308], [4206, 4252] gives 0.04 mag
